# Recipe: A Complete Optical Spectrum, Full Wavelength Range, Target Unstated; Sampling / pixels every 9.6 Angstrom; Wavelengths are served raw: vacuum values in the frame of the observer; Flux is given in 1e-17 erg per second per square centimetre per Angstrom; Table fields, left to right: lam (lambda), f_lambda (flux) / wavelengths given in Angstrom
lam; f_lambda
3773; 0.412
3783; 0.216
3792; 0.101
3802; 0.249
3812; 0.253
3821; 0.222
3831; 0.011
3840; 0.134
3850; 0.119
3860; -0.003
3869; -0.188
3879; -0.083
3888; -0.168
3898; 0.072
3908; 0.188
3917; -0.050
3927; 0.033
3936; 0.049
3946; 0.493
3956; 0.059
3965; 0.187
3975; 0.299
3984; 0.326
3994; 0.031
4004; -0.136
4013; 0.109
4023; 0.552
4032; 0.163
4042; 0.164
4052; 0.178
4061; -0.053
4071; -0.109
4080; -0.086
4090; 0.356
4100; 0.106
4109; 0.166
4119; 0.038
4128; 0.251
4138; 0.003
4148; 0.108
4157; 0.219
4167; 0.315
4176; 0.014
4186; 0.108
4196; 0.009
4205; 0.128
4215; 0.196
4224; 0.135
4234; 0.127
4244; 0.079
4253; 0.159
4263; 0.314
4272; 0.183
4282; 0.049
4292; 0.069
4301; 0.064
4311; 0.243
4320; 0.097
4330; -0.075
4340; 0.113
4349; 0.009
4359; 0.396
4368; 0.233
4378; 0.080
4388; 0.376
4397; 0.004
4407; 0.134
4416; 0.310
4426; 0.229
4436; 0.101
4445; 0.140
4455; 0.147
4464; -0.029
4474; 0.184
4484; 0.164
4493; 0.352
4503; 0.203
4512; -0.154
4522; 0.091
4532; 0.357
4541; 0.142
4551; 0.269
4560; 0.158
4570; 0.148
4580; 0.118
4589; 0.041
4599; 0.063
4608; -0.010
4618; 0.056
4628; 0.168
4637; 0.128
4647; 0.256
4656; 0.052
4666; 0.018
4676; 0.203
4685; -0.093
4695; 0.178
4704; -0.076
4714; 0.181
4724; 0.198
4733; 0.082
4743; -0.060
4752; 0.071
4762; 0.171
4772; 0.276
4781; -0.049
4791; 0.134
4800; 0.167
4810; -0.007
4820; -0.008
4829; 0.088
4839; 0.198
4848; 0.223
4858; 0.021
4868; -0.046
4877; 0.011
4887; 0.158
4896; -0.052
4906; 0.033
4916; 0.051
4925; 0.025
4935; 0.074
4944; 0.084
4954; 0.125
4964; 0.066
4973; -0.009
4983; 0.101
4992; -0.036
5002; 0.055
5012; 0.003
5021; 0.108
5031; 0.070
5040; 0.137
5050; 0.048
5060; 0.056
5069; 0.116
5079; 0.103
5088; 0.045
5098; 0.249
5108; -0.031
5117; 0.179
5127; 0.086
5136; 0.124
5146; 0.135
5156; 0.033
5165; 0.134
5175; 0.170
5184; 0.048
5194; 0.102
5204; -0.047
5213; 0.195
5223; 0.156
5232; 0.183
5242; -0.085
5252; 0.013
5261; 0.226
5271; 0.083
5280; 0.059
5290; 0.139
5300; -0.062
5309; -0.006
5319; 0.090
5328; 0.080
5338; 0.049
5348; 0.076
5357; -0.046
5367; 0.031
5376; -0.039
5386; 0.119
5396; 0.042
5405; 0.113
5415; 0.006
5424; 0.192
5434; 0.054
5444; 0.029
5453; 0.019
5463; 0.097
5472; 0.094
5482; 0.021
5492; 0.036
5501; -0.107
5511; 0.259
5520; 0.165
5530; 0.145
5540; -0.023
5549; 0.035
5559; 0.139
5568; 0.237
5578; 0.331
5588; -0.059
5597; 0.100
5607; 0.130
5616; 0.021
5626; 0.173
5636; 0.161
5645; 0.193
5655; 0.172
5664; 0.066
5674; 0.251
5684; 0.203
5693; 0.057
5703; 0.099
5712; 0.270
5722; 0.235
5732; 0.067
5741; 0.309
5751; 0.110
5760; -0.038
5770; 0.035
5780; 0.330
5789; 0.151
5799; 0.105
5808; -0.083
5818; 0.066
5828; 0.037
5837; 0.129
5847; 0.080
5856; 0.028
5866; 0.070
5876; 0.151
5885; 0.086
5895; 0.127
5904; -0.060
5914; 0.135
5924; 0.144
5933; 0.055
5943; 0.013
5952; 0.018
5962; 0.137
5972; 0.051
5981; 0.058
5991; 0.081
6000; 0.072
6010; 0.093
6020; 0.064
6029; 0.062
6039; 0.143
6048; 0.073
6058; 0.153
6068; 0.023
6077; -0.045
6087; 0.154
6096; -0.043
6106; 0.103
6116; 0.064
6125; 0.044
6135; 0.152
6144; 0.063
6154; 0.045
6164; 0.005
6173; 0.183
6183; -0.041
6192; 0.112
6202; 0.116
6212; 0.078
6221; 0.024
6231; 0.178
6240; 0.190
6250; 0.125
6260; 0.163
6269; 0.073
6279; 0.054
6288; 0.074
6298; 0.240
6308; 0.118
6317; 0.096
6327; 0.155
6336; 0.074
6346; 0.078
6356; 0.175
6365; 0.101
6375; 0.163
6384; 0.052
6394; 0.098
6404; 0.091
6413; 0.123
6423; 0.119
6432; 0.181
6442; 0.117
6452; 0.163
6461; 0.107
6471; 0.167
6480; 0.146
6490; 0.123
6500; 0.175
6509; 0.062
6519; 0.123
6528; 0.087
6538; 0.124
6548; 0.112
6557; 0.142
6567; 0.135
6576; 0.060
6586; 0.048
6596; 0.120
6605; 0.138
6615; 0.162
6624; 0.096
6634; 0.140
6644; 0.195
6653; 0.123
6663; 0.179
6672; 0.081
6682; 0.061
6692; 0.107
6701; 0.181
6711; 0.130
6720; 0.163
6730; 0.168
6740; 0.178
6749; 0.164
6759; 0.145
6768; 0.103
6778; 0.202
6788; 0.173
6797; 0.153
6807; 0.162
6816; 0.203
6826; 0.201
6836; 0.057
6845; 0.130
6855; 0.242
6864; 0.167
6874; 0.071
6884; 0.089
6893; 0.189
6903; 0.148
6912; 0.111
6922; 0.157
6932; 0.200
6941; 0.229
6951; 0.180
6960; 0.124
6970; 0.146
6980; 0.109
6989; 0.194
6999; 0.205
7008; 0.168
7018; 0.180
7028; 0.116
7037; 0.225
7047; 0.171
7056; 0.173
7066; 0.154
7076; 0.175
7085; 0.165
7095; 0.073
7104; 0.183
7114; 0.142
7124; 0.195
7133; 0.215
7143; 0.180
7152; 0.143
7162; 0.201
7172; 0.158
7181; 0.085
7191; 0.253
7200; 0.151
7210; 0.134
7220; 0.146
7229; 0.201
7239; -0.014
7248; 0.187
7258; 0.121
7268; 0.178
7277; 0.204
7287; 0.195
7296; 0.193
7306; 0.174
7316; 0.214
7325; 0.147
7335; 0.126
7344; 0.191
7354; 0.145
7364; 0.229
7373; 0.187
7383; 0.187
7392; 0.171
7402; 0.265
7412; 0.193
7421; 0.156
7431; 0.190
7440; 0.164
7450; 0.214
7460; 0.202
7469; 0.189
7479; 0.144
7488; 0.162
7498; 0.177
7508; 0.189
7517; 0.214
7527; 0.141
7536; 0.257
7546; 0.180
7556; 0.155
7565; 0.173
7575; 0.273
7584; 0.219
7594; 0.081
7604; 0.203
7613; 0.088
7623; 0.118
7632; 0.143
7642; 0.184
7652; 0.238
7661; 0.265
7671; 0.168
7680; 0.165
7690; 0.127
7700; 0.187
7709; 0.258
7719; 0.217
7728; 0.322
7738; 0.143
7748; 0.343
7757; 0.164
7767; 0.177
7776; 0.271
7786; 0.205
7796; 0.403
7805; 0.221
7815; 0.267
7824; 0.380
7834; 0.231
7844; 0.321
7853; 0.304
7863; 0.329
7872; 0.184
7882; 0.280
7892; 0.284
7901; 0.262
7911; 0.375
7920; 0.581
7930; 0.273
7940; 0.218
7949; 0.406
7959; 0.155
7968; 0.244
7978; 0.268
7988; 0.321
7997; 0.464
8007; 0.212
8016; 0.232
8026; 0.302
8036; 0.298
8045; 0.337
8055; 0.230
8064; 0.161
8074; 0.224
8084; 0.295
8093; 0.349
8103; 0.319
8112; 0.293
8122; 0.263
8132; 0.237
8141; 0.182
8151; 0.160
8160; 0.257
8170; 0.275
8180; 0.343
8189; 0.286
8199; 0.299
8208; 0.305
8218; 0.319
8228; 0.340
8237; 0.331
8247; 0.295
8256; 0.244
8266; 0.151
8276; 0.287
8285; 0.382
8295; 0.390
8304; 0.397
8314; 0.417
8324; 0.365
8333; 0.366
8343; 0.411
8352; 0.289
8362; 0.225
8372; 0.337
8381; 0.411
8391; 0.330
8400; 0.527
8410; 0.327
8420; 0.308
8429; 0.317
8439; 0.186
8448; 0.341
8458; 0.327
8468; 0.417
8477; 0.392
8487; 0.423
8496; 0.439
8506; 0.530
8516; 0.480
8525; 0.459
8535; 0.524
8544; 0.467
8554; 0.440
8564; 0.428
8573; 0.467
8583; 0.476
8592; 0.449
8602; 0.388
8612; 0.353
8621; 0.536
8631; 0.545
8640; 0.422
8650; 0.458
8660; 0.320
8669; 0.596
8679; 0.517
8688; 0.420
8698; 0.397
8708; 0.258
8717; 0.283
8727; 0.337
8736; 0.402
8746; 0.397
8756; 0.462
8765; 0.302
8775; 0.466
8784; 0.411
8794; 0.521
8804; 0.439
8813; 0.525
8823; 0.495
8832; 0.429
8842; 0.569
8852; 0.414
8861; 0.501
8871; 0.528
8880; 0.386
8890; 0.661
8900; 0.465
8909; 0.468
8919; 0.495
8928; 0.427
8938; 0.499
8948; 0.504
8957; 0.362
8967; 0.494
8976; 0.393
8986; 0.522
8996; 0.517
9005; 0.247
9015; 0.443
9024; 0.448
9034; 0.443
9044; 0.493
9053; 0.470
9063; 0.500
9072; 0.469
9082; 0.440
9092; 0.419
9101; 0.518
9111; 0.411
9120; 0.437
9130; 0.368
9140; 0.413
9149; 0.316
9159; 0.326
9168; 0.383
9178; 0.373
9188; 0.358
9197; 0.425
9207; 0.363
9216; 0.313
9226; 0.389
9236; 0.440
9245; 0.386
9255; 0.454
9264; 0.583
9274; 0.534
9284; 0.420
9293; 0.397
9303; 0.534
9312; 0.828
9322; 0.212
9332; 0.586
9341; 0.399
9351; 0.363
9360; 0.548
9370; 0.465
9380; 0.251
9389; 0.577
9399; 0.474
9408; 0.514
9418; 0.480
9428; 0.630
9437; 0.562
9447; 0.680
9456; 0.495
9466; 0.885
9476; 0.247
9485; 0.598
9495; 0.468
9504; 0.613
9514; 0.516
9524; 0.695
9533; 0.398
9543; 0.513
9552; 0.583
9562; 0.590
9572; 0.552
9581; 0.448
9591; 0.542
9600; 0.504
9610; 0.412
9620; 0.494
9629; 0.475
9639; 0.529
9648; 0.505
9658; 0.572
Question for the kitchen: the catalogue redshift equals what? 1.12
